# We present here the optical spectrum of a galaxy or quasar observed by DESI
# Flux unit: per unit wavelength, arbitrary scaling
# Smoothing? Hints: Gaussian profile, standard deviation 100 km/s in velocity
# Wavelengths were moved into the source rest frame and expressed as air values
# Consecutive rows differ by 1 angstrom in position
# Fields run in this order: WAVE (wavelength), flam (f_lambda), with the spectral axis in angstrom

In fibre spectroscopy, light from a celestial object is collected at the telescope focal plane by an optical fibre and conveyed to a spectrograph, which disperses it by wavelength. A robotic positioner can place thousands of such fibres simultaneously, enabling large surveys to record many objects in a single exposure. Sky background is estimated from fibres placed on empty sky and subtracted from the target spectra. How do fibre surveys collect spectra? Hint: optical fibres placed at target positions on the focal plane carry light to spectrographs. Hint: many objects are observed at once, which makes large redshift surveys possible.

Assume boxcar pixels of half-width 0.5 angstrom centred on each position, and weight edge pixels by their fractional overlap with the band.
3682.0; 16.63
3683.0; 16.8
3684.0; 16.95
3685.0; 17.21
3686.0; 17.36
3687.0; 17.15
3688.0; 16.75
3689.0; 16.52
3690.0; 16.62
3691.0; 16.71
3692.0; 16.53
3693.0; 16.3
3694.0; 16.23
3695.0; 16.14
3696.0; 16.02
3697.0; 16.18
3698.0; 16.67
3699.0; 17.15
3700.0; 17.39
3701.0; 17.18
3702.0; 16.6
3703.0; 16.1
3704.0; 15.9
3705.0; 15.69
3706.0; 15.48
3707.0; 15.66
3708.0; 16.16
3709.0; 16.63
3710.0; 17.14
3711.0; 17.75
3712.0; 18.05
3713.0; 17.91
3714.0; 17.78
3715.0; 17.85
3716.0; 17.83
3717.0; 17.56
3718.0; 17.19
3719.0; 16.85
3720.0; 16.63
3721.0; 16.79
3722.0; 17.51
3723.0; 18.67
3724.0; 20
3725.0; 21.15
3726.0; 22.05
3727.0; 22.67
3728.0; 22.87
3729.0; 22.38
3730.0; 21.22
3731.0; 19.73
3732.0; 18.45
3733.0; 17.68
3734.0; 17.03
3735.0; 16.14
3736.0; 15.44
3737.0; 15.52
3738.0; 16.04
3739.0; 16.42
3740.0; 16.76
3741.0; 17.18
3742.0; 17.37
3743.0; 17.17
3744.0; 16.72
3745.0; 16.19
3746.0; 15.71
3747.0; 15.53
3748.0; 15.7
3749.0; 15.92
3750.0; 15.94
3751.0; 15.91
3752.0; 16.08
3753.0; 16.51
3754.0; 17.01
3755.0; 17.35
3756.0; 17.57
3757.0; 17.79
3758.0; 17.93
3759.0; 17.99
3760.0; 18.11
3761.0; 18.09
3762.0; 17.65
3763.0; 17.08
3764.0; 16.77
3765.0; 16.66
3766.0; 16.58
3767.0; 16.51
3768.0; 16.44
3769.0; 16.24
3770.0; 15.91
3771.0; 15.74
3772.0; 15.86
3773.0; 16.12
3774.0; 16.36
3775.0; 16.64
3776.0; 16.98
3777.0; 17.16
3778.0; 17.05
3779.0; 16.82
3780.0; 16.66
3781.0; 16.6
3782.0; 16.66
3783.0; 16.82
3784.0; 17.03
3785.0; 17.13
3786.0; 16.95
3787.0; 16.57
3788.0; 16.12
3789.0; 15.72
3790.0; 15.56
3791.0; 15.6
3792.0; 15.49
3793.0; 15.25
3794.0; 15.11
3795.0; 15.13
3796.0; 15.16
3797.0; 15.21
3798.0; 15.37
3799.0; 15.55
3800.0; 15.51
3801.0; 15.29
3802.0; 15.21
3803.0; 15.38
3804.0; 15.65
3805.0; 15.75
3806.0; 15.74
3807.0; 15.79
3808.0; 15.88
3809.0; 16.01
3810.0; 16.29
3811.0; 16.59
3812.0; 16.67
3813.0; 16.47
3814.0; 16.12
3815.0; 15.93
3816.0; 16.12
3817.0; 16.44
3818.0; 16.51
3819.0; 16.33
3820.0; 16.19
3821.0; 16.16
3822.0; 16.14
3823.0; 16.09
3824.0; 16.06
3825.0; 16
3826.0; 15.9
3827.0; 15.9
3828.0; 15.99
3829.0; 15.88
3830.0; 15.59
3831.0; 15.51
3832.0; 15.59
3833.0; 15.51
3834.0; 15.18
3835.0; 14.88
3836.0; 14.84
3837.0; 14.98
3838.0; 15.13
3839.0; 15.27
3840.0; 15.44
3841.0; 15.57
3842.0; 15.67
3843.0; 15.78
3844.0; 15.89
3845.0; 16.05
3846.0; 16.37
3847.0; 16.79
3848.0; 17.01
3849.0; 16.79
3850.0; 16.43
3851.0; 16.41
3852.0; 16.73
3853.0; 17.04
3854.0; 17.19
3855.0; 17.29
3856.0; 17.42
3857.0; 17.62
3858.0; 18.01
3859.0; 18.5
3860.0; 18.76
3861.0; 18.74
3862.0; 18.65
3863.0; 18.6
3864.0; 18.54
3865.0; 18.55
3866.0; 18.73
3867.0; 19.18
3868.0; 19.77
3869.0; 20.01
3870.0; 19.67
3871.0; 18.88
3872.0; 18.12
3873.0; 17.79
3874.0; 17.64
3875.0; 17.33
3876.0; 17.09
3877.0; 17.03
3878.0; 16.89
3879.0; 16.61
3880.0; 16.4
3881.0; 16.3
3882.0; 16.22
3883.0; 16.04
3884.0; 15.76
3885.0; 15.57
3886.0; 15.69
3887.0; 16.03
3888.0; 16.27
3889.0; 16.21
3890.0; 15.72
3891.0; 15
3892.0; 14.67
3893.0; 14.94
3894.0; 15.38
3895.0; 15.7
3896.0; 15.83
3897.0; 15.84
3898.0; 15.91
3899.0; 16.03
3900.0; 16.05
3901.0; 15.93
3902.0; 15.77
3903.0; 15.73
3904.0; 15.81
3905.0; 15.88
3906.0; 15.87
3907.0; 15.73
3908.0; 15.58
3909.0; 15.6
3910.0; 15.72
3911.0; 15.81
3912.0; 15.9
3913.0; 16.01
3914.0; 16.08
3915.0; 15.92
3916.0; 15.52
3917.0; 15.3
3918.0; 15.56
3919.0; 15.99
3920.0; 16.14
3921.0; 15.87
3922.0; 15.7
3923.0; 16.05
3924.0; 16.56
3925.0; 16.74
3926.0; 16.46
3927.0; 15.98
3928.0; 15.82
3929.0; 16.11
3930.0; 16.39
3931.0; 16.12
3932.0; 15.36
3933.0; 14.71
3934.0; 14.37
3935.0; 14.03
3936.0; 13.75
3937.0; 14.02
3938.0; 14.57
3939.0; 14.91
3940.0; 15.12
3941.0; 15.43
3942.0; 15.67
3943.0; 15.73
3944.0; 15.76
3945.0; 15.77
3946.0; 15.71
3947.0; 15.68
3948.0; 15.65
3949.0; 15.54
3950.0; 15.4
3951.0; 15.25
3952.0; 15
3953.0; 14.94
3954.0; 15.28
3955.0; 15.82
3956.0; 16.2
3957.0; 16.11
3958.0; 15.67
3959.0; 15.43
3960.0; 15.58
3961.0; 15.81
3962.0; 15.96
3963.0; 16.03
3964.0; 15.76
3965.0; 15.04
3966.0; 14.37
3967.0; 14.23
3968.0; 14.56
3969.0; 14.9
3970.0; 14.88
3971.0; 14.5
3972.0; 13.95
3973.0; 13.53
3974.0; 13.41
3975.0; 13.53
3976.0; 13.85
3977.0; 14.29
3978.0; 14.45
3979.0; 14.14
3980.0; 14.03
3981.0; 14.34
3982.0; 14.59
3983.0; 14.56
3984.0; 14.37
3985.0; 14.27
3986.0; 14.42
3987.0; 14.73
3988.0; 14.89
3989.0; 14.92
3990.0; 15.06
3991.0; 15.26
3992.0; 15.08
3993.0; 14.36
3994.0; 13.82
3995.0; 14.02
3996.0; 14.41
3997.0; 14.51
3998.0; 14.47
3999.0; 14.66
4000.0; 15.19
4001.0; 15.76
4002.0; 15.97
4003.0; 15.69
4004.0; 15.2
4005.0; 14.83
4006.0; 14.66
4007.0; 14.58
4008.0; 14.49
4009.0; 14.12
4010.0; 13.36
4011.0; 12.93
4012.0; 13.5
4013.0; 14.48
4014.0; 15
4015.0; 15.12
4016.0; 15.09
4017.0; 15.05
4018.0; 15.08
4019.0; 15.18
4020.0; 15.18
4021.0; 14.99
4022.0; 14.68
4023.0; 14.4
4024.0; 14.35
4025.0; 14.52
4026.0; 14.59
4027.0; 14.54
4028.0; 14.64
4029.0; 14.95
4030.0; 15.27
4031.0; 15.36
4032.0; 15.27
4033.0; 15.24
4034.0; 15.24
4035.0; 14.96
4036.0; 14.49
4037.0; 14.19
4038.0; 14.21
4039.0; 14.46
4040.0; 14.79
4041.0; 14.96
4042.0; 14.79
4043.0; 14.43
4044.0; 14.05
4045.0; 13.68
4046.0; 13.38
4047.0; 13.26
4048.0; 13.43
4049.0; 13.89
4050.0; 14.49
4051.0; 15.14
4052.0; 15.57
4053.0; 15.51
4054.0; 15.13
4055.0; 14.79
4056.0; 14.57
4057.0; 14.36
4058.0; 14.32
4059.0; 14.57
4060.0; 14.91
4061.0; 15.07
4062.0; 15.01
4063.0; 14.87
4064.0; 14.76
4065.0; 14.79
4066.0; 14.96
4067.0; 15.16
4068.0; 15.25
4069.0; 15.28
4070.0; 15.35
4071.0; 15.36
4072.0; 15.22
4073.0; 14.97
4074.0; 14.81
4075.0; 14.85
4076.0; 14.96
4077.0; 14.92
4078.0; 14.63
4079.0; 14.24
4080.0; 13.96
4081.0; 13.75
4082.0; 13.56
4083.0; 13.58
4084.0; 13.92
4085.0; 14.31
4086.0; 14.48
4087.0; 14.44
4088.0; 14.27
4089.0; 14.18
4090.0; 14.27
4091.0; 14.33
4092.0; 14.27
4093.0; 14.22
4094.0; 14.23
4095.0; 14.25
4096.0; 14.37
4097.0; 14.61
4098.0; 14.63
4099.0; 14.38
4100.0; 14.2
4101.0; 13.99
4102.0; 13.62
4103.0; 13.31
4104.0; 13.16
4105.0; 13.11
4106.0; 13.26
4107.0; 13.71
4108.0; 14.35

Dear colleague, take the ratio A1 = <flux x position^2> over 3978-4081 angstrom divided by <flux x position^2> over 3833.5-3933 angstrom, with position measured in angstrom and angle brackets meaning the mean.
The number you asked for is 0.96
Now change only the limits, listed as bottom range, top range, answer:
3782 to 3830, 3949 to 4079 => 1.03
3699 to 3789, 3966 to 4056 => 0.97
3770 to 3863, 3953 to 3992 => 0.99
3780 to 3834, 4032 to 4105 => 1.04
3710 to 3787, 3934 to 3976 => 0.97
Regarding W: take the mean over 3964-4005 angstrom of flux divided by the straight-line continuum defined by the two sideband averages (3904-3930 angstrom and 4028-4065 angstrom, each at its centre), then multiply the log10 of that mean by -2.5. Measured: 0.05 mag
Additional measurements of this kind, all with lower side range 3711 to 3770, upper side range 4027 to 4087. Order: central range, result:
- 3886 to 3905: 0.03 mag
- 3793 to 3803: 0.12 mag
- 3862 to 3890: -0.07 mag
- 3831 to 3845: 0.09 mag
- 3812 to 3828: 0.04 mag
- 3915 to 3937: 0.02 mag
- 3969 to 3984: 0.09 mag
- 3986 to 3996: 0.04 mag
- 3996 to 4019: 0.03 mag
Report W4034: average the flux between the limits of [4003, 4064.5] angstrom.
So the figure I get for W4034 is 14.6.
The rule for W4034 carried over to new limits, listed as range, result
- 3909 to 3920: 15.8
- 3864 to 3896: 16.9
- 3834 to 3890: 17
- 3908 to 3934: 15.9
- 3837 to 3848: 15.8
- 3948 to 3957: 15.5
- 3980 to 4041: 14.7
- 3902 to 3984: 15.3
